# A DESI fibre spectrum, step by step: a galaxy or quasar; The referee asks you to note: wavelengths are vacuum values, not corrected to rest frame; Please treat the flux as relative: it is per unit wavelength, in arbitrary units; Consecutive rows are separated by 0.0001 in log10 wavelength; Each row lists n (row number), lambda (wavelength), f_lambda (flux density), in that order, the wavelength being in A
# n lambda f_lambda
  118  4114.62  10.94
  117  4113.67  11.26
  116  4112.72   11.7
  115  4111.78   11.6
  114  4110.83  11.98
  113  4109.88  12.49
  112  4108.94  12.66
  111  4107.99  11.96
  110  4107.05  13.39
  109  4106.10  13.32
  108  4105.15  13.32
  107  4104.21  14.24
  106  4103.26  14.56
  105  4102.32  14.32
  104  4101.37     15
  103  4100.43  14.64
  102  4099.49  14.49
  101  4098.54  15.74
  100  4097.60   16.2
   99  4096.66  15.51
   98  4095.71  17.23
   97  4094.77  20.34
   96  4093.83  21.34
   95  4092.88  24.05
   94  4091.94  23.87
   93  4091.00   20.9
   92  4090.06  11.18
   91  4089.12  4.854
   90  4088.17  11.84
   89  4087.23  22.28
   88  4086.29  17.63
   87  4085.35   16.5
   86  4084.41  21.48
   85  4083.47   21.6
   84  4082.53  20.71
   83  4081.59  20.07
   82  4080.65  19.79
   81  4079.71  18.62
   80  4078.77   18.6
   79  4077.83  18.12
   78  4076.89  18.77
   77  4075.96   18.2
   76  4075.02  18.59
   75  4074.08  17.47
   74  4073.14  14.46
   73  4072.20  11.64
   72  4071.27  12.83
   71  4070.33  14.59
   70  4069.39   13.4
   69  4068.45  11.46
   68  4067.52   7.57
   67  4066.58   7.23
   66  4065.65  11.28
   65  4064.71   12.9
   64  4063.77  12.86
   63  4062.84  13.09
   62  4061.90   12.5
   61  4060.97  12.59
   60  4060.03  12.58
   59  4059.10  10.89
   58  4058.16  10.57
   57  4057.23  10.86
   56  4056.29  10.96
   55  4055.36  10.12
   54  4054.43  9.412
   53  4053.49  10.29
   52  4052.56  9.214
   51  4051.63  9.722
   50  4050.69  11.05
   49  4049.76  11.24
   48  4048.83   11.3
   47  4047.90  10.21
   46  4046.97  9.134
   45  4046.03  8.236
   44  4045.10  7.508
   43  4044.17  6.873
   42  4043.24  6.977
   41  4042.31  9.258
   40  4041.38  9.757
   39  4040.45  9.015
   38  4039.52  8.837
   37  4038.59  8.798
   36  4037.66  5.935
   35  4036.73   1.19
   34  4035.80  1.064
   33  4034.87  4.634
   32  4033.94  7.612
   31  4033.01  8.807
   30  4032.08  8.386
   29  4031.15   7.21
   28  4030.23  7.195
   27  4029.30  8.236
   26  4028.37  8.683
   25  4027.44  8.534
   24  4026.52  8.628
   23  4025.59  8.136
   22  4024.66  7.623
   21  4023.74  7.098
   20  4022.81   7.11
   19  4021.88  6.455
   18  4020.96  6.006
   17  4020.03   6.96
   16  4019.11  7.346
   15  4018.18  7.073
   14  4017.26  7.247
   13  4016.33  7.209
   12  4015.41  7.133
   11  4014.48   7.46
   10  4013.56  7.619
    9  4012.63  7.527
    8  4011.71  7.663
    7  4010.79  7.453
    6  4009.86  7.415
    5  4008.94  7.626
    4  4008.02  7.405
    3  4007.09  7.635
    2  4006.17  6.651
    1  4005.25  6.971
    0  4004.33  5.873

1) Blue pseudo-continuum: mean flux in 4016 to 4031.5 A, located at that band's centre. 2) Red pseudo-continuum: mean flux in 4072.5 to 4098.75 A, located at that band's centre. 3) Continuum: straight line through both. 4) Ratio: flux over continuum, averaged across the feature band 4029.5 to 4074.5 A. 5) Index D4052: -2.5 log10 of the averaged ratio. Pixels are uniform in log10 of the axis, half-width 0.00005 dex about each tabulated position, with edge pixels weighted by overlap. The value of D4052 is 0.257 mag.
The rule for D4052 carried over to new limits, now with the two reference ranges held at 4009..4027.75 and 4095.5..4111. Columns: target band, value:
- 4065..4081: -0.244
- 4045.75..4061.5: -0.033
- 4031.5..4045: 0.278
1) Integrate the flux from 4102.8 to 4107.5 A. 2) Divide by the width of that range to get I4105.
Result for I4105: 13.7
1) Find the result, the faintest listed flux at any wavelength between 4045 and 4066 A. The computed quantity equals 7.508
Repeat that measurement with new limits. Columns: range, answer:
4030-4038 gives 1.064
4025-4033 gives 7.195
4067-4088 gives 7.57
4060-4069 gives 7.23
